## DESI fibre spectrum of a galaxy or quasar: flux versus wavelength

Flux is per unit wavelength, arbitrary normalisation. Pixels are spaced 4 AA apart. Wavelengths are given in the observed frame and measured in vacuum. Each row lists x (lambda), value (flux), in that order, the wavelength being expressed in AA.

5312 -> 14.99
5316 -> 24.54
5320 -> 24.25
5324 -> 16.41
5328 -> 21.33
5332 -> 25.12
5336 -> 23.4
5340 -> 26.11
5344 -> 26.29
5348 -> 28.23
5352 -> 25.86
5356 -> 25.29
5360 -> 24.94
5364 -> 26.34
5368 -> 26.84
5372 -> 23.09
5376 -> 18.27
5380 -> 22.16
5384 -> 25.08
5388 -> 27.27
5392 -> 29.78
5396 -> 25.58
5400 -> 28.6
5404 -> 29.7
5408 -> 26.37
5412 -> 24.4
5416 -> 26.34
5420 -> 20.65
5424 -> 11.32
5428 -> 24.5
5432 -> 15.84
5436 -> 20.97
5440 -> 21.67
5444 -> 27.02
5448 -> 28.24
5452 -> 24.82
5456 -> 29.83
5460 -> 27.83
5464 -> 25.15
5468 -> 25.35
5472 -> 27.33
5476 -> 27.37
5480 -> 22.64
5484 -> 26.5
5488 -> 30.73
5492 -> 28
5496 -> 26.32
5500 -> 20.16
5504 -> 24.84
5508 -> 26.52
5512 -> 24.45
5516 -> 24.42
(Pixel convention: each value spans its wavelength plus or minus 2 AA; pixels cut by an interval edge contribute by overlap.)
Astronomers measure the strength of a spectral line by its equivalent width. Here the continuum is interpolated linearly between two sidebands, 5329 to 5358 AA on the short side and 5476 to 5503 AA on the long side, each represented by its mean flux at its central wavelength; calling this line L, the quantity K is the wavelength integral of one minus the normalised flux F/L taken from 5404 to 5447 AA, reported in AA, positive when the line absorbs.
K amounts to 5.5 AA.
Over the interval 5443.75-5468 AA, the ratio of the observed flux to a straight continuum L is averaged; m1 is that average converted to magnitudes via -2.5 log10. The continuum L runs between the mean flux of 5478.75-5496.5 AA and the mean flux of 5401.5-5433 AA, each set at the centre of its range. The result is -0.08 mag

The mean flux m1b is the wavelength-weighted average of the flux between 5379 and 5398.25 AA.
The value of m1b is 26.2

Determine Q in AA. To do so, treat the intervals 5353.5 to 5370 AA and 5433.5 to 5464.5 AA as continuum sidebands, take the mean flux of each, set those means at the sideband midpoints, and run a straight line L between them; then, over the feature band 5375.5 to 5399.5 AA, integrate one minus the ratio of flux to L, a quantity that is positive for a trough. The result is 0.4 AA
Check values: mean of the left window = 25.9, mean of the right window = 25.6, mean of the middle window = 25.3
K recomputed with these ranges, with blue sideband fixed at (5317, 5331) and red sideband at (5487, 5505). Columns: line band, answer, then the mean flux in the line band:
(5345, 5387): -4.4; 24.7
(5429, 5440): 2.1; 19.6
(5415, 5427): 2.3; 19.3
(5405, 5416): -1.1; 26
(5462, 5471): -0.2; 25.5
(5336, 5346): -1.8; 25.6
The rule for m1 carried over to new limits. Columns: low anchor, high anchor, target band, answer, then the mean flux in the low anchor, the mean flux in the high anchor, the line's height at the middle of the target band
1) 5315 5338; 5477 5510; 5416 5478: 0.04 mag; 22.4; 25.8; 24.8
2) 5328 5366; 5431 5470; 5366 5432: 0.05 mag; 25.5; 24.9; 25.2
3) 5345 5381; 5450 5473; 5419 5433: 0.39 mag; 24.7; 26.7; 26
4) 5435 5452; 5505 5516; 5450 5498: -0.08 mag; 24.7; 25.2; 25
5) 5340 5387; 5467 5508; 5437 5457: -0.01 mag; 24.9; 26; 25.6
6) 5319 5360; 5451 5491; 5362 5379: 0.06 mag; 24.3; 26.8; 24.9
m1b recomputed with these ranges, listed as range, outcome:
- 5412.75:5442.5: 20.5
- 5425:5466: 24.3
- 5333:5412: 25.7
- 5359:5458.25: 24.4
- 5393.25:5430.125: 24.2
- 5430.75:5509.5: 25.4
